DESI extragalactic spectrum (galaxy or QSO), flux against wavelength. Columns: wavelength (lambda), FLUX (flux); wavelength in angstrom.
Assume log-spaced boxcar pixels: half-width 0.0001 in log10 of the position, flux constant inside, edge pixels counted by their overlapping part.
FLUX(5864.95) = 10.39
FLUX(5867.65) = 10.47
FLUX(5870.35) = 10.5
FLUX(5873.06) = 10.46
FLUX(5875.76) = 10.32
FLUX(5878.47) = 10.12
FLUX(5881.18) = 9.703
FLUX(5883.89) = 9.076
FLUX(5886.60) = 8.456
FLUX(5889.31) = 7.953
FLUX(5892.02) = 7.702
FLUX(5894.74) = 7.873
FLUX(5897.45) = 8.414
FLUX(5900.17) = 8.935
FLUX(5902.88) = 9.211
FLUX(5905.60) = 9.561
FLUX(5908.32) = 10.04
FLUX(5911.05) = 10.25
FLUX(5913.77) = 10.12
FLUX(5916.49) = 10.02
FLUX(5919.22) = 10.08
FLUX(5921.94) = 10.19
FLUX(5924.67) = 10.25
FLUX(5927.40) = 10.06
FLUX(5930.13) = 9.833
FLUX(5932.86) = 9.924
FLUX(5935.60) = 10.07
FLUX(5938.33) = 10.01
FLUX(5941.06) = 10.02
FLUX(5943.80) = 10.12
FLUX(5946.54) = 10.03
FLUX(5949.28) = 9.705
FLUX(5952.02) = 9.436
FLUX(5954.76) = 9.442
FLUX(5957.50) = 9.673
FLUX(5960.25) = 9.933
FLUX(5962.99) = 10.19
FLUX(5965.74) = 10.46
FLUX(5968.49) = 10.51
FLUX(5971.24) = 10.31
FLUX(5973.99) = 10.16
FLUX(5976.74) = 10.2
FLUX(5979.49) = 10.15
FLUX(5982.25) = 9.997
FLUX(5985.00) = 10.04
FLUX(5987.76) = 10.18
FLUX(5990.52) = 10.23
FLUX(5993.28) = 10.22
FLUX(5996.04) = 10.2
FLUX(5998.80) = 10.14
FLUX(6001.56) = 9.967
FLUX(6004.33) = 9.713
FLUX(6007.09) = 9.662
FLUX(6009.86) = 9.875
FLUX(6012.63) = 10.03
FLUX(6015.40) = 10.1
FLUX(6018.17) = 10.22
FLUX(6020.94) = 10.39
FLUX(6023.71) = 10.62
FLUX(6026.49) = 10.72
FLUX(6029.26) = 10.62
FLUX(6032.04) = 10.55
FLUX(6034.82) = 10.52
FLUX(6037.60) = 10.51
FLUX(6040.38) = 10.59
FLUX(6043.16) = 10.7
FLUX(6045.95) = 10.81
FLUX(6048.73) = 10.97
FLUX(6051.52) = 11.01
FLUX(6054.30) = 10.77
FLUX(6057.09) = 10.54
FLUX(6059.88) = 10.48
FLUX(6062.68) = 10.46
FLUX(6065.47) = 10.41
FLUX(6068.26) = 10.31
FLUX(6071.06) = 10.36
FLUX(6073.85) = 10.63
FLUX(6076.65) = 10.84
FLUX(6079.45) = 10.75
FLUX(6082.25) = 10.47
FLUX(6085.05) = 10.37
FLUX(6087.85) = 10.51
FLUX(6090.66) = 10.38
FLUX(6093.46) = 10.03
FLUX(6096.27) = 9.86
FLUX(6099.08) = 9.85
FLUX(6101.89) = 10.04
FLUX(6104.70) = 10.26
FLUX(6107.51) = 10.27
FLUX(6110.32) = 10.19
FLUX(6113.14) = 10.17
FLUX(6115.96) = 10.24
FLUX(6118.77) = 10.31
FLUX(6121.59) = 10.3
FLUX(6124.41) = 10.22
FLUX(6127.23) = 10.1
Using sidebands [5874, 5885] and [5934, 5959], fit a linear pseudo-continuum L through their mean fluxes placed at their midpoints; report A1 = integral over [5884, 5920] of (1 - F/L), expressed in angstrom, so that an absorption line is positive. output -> 2.7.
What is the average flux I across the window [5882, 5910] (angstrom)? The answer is 8.76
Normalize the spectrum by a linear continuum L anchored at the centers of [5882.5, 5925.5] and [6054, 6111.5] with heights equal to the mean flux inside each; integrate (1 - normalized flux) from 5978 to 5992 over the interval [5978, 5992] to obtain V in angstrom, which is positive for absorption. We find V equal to -0.5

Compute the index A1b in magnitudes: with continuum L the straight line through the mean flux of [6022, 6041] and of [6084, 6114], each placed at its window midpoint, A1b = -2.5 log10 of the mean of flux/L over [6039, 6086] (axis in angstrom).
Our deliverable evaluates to -0.02 mag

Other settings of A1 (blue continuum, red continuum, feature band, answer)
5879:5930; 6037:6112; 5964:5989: -1.0 angstrom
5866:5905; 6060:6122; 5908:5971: -3.3 angstrom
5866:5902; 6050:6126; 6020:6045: -1.3 angstrom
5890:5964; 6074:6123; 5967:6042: -2.2 angstrom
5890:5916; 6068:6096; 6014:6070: -2.3 angstrom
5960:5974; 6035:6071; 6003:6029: 0.8 angstrom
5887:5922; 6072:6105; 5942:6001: -2.7 angstrom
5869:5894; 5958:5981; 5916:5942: -0.6 angstrom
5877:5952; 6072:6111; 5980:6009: -0.4 angstrom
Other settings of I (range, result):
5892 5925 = 9.48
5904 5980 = 10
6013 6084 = 10.6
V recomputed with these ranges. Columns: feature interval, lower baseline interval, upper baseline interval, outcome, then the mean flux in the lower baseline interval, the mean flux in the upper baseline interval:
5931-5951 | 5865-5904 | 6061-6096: -0.8 angstrom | 9.27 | 10.4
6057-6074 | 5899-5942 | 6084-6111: -0.5 angstrom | 9.92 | 10.2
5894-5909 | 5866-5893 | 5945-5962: 0.9 angstrom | 9.51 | 9.72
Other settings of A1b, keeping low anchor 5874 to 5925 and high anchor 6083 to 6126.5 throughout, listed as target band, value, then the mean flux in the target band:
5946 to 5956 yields -0.005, 9.63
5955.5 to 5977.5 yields -0.056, 10.2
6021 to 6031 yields -0.077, 10.6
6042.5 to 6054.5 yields -0.093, 10.9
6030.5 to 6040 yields -0.065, 10.5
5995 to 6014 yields -0.015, 9.94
